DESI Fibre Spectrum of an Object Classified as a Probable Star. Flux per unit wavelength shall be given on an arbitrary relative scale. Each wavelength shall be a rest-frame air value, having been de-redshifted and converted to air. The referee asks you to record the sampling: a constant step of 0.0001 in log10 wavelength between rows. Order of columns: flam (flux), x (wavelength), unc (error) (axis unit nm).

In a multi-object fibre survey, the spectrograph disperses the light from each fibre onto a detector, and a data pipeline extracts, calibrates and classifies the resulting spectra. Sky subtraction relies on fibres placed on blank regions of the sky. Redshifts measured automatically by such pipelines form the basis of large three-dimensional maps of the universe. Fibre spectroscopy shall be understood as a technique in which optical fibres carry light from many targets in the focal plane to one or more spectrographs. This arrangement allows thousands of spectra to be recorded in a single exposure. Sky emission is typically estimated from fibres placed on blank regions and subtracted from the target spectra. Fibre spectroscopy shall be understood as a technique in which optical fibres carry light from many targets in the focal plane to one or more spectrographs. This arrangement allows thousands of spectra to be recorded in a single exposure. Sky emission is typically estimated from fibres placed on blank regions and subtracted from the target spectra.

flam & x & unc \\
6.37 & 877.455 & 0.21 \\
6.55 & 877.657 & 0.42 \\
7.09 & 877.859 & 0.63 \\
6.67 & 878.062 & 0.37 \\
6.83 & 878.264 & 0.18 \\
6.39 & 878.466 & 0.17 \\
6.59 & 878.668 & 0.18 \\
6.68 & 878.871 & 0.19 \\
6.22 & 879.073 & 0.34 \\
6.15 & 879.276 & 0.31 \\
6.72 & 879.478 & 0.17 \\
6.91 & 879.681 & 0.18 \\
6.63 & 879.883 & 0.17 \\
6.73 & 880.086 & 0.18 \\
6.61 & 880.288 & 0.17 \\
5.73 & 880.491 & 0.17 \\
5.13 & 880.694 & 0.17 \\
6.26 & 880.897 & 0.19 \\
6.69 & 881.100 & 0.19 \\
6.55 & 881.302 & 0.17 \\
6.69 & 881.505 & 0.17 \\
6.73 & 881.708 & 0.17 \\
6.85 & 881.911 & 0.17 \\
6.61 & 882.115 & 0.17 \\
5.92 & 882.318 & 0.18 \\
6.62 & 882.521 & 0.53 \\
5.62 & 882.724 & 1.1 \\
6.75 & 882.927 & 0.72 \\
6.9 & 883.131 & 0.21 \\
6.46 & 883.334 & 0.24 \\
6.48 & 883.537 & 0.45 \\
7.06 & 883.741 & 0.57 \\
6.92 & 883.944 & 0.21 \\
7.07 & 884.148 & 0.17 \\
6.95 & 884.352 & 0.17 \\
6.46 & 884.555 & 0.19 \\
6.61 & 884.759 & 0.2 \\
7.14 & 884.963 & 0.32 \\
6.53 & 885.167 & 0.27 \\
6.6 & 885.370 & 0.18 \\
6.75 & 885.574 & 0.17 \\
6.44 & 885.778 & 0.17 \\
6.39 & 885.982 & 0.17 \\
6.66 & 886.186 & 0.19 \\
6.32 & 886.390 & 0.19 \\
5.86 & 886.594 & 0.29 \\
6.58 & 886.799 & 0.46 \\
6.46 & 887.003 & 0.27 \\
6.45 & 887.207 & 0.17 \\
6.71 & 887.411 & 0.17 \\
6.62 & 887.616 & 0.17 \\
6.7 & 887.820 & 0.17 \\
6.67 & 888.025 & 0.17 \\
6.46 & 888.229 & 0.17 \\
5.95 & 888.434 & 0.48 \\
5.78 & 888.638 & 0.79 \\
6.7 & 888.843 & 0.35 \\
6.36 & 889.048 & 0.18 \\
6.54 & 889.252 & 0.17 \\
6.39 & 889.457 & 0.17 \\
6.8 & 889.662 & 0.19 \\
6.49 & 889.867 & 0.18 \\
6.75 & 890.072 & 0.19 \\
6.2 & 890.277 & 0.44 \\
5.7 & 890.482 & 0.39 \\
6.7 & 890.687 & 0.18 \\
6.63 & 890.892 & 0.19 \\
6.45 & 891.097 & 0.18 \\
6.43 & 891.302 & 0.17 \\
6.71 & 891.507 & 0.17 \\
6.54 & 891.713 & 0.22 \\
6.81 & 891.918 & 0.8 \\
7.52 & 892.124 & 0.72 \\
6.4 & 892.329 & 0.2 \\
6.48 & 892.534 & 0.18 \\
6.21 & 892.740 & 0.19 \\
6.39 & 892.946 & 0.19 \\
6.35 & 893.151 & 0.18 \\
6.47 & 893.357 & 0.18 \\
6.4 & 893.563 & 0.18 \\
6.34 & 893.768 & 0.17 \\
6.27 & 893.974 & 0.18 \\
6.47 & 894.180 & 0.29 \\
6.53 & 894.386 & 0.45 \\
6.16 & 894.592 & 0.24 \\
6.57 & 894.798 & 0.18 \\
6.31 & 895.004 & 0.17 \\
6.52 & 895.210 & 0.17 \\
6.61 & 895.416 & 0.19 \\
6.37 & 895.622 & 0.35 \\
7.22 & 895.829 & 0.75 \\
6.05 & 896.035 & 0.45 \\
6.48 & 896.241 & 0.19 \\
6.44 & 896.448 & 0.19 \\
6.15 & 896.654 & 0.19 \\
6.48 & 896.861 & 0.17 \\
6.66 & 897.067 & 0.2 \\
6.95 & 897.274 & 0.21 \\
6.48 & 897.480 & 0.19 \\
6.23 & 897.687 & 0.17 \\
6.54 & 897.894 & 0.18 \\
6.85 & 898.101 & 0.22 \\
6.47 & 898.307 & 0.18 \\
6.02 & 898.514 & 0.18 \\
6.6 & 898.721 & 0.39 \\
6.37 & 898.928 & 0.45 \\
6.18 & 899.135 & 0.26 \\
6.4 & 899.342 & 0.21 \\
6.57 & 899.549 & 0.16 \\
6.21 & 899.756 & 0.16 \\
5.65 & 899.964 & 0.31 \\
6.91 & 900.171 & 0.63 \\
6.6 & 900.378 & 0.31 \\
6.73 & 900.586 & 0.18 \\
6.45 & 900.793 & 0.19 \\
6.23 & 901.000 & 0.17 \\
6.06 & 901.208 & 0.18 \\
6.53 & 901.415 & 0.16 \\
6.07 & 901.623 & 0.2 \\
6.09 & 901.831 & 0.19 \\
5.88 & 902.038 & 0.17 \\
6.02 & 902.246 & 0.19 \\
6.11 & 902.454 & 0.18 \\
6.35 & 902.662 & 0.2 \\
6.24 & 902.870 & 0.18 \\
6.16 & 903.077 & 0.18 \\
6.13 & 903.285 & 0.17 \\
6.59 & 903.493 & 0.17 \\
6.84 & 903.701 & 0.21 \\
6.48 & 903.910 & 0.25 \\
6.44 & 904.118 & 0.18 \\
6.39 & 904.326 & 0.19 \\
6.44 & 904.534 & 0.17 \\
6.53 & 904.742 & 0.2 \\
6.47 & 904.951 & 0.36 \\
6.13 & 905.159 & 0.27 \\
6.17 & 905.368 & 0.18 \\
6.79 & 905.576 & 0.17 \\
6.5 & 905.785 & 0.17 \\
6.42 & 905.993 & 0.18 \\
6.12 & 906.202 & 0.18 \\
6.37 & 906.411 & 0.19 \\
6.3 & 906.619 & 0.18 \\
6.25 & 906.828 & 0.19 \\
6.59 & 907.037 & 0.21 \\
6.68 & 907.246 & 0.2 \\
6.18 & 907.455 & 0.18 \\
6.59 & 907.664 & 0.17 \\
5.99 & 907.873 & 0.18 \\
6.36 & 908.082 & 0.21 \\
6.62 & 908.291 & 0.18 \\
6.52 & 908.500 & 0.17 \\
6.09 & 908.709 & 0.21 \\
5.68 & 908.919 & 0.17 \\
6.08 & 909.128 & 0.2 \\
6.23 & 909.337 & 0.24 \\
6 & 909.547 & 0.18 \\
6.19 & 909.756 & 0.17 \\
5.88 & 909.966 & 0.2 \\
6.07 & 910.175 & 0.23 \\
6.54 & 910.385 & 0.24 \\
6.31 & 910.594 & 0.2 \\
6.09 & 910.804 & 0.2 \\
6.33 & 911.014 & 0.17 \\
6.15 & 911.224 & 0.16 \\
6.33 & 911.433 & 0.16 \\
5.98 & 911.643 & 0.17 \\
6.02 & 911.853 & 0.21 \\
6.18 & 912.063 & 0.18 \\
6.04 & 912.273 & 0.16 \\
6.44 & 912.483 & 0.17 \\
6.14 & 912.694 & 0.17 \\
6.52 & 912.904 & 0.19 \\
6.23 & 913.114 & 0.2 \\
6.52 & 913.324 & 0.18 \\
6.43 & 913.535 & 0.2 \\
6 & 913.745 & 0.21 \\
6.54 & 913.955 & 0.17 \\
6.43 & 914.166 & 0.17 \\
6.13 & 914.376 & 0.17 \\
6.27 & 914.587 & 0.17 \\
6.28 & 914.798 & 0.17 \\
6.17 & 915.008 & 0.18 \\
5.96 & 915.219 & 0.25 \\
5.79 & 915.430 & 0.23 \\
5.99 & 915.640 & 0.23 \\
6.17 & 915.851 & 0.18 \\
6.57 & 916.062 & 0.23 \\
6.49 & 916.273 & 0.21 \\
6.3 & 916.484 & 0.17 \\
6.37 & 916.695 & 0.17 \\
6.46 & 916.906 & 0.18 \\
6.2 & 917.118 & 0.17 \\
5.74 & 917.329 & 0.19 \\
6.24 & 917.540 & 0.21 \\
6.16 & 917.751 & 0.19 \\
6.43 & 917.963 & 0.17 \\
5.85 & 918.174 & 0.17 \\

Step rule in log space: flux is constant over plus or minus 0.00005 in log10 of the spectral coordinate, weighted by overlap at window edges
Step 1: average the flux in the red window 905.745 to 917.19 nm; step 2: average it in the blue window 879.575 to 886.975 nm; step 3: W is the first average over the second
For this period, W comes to 0.96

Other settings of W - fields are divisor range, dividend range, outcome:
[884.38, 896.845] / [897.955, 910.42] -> 0.97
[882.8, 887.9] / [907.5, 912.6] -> 0.93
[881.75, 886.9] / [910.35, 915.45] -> 0.95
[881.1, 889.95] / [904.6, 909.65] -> 0.96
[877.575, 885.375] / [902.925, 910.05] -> 0.96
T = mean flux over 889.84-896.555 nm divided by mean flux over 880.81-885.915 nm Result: 0.98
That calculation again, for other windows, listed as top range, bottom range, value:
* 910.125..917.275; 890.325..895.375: 0.96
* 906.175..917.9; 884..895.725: 0.96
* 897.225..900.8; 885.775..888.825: 1.01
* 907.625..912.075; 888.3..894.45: 0.96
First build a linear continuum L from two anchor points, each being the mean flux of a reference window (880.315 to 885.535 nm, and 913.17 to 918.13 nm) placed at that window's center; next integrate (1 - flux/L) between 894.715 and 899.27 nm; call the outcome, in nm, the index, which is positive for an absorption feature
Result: -0.05 nm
